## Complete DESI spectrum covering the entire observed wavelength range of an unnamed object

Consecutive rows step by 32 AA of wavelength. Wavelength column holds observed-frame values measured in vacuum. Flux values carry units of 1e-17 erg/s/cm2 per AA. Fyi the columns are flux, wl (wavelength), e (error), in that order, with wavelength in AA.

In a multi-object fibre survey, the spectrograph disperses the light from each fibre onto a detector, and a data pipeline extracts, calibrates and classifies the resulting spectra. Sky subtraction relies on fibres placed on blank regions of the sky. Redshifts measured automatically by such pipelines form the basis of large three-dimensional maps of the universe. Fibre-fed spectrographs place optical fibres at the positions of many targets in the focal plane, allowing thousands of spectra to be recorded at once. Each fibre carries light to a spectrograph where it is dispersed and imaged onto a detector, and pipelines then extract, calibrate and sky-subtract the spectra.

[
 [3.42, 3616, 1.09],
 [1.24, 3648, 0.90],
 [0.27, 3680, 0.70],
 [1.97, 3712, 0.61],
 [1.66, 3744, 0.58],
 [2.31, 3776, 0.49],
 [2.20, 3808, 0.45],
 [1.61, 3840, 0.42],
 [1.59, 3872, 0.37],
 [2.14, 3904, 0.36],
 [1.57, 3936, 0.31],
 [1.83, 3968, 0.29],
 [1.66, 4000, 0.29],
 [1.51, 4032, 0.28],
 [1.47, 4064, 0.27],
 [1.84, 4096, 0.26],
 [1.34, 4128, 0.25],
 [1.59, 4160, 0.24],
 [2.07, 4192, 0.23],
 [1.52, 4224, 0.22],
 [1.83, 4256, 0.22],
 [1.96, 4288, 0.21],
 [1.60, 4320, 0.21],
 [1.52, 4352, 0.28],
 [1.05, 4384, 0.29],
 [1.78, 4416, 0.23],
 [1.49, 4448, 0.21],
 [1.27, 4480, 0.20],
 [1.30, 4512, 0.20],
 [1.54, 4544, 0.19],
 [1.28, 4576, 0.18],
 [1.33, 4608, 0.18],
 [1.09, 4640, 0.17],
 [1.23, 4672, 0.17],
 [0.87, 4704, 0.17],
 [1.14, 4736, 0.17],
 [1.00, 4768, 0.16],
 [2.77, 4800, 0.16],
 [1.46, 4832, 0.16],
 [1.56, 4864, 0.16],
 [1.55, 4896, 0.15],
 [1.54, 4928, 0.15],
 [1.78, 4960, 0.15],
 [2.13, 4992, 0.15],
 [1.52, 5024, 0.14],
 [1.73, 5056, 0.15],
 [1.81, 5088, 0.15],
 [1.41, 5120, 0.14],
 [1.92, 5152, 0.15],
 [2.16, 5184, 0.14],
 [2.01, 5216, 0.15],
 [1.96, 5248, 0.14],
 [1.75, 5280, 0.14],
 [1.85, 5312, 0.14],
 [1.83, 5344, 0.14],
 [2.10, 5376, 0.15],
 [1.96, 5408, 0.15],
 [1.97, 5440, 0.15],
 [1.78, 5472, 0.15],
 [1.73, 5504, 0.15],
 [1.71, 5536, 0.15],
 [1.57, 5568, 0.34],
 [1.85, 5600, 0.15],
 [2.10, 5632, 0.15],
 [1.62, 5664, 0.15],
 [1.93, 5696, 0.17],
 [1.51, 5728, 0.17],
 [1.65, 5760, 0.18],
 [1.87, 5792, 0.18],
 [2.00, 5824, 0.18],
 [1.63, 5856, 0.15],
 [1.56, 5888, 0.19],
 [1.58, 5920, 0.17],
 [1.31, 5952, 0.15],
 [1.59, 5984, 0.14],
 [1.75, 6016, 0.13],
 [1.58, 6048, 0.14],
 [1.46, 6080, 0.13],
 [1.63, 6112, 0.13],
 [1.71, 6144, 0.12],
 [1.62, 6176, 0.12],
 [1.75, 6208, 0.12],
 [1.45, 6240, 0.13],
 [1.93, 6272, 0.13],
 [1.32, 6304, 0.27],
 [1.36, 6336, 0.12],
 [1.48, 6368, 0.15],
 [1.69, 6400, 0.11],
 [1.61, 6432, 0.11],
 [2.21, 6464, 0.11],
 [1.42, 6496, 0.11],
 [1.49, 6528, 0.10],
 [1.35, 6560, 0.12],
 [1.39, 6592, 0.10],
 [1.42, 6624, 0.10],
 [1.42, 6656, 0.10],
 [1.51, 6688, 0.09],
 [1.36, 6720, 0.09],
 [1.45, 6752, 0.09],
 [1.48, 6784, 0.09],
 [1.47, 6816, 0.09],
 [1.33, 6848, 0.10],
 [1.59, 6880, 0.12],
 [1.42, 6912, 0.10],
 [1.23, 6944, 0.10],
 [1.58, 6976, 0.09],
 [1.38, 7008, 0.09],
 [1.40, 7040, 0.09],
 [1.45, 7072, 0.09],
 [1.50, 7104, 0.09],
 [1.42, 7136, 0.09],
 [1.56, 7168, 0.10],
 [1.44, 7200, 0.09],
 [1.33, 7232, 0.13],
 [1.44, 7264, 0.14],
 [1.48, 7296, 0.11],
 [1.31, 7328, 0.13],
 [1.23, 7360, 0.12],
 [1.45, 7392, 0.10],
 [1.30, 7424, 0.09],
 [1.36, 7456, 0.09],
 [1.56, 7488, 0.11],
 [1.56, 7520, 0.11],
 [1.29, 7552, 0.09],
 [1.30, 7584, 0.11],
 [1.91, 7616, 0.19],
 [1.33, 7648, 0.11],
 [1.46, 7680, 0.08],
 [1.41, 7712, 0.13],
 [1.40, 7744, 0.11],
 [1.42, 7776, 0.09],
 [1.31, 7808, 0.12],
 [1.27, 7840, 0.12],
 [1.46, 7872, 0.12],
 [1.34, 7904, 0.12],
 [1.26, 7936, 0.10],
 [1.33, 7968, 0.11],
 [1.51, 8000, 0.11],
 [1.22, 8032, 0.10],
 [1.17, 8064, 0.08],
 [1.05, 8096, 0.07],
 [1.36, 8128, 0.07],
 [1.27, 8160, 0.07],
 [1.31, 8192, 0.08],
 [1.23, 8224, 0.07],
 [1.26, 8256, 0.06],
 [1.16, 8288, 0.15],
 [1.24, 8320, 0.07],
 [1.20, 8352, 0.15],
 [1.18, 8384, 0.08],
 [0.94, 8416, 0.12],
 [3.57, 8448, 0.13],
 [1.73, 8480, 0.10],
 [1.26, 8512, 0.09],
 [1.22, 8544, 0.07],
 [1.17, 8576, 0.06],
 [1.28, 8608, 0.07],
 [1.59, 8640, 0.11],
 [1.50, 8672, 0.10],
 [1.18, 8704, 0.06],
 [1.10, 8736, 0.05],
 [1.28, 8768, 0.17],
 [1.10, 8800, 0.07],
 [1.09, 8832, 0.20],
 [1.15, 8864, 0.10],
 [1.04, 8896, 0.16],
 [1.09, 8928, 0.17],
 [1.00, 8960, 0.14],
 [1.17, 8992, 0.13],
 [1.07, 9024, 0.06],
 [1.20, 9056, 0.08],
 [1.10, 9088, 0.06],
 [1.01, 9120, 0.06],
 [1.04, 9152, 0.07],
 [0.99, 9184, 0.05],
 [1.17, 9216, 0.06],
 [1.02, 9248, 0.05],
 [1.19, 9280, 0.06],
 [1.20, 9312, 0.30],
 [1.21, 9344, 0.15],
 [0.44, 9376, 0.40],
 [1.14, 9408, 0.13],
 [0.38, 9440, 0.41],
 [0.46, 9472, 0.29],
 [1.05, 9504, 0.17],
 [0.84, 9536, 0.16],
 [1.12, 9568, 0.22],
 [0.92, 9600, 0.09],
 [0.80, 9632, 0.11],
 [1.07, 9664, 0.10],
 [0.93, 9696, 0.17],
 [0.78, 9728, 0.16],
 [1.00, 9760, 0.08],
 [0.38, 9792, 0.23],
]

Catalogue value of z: 0.29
